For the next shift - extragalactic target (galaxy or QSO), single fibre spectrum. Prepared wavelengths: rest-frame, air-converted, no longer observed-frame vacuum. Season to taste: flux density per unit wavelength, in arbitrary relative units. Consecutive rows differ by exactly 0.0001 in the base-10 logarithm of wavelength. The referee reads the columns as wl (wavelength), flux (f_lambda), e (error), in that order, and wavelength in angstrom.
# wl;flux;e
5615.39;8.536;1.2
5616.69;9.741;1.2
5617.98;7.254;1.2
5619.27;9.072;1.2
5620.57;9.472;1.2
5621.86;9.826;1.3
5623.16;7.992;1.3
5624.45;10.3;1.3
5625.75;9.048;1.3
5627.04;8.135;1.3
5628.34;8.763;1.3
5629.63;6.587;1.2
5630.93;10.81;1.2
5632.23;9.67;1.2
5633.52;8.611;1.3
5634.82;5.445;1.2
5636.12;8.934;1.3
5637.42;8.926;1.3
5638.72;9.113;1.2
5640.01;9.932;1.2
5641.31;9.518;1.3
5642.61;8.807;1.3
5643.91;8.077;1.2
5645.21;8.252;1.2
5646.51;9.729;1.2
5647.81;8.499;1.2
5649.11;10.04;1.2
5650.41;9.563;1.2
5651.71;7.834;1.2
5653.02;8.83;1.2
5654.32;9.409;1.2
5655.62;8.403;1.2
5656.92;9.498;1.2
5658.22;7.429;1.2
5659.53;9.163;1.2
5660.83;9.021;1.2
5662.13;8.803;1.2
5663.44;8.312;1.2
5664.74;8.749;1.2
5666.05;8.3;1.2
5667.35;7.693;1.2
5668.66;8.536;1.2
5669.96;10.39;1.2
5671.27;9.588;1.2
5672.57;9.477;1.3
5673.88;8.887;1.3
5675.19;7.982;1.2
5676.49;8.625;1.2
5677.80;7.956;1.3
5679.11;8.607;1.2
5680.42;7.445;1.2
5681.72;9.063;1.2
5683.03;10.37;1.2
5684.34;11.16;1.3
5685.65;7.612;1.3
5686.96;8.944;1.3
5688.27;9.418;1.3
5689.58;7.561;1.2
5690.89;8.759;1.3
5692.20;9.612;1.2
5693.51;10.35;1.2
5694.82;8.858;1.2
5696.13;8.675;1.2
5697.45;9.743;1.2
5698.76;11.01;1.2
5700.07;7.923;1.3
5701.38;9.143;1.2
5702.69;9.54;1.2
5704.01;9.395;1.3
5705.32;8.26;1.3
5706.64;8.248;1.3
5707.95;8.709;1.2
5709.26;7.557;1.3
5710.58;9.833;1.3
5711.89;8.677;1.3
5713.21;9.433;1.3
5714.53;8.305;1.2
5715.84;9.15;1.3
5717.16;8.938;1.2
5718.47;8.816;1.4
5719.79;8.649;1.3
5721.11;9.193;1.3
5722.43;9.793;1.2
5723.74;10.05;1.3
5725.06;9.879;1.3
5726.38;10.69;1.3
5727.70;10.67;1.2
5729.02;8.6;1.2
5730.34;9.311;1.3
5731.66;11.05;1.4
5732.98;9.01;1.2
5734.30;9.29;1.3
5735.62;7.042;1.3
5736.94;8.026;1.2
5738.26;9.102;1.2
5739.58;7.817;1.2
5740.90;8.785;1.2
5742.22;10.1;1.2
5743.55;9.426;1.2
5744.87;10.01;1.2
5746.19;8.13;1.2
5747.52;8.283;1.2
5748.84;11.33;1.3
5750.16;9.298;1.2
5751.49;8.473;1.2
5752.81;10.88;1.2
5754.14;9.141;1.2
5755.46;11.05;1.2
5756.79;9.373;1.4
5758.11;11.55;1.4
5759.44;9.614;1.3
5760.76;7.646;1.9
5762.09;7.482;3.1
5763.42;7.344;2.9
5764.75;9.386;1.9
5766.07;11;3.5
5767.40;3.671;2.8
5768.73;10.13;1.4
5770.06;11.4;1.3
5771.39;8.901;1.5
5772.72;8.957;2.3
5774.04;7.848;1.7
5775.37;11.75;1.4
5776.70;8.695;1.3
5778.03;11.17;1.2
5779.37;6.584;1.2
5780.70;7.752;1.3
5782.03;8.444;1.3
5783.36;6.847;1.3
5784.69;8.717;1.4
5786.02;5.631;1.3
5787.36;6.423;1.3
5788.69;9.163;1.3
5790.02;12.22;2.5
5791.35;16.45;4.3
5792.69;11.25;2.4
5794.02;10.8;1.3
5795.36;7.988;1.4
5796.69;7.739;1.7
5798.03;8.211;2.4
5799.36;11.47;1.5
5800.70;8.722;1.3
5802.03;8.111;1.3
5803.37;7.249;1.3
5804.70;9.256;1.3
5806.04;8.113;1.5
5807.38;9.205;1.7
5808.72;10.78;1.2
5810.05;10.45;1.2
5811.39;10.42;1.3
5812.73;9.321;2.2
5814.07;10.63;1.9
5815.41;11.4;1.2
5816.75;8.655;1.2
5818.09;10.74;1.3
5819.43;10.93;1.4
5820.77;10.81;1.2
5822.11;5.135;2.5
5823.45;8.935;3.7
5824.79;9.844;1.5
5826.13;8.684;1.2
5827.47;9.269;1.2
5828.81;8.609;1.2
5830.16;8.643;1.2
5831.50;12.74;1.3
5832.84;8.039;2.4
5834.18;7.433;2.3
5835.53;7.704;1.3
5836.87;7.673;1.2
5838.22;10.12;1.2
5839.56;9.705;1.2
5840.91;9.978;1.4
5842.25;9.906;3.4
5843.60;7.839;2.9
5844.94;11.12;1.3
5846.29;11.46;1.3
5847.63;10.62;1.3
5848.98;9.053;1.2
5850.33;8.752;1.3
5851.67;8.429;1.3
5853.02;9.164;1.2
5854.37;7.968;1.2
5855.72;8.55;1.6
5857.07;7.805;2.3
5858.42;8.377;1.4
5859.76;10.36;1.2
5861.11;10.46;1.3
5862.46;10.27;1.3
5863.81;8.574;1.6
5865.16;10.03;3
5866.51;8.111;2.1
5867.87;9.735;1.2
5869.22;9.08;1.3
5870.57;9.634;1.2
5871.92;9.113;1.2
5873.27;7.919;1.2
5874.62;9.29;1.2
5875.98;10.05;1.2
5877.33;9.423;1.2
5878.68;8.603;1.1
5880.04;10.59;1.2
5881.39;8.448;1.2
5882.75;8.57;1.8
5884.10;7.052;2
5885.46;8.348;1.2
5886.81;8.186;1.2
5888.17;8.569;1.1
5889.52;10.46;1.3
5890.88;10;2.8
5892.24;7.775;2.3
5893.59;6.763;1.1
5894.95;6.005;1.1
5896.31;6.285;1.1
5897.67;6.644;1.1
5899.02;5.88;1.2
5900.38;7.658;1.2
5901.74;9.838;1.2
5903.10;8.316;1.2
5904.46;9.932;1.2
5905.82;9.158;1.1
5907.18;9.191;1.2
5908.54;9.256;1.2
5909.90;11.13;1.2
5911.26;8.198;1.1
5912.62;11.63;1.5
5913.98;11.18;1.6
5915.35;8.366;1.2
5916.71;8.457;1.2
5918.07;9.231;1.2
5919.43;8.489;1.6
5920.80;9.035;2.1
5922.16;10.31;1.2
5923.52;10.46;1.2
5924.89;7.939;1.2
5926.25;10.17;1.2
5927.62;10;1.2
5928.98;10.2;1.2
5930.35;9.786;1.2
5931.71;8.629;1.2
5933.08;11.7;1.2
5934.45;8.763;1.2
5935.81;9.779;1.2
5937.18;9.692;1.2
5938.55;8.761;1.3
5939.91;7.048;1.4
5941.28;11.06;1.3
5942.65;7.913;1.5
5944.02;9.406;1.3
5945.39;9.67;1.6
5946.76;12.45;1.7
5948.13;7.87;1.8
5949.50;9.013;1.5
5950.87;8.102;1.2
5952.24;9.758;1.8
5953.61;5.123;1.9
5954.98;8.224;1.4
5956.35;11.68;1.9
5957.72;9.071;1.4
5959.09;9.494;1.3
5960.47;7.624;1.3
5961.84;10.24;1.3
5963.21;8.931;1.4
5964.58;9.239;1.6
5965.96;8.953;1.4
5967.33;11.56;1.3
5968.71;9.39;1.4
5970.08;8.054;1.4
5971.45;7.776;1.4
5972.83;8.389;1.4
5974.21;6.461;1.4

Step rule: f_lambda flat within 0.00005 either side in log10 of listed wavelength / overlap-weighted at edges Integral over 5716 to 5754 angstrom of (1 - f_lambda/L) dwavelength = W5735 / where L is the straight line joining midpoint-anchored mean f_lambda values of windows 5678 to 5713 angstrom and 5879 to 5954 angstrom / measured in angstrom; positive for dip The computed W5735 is -1.28 angstrom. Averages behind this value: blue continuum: 9.01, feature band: 9.3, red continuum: 8.96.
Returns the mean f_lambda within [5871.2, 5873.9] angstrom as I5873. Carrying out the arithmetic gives 8.56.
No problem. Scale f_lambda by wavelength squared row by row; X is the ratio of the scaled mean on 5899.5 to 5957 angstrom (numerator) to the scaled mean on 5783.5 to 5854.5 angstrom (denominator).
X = 1.03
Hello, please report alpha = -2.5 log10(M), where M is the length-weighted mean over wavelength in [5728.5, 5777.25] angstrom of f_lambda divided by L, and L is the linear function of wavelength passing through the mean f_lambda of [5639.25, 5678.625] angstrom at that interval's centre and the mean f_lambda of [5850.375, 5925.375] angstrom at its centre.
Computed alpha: -0.04 mag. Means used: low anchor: 8.84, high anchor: 8.88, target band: 9.16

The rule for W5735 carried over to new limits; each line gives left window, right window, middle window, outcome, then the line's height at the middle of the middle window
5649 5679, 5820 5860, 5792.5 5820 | -1.63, 9.02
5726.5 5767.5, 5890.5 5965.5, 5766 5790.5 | 1.45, 9.16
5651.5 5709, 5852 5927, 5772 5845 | -2.96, 8.9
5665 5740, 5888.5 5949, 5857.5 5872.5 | -0.53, 9.08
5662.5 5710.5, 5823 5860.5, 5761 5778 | 0.22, 9.05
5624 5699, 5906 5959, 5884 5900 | 2.80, 9.31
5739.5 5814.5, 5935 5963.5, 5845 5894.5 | 0.59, 9.16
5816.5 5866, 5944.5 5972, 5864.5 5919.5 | 2.39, 9.2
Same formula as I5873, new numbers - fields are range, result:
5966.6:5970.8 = 9.66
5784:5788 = 6.92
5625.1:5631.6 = 8.67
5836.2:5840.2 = 9.16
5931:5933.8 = 10.1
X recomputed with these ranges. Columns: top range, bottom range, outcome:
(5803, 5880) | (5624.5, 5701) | 1.12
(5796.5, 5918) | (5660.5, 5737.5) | 1.06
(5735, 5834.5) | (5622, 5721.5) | 1.08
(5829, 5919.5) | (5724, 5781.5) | 1.02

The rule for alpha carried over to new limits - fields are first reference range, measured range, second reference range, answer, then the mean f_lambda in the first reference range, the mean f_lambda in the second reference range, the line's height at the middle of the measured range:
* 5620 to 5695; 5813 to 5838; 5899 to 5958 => -0.01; 8.87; 9.3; 9.14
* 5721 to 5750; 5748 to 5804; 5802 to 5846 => 0.02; 9.35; 9.35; 9.35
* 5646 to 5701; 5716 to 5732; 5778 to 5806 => -0.07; 8.95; 8.99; 8.96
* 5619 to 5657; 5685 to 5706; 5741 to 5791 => -0.01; 8.89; 9.07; 8.97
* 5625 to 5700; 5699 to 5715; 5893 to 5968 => 0.01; 8.88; 9.08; 8.91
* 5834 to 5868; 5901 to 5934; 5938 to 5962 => -0.06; 9.21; 9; 9.07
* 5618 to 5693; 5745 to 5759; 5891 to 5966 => -0.10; 8.84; 9.02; 8.9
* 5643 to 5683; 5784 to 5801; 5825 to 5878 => -0.06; 8.76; 9.23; 9.08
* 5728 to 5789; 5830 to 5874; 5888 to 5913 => -0.07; 8.91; 8.53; 8.66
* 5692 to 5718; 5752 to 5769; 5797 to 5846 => 0.01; 9.06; 9.33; 9.19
